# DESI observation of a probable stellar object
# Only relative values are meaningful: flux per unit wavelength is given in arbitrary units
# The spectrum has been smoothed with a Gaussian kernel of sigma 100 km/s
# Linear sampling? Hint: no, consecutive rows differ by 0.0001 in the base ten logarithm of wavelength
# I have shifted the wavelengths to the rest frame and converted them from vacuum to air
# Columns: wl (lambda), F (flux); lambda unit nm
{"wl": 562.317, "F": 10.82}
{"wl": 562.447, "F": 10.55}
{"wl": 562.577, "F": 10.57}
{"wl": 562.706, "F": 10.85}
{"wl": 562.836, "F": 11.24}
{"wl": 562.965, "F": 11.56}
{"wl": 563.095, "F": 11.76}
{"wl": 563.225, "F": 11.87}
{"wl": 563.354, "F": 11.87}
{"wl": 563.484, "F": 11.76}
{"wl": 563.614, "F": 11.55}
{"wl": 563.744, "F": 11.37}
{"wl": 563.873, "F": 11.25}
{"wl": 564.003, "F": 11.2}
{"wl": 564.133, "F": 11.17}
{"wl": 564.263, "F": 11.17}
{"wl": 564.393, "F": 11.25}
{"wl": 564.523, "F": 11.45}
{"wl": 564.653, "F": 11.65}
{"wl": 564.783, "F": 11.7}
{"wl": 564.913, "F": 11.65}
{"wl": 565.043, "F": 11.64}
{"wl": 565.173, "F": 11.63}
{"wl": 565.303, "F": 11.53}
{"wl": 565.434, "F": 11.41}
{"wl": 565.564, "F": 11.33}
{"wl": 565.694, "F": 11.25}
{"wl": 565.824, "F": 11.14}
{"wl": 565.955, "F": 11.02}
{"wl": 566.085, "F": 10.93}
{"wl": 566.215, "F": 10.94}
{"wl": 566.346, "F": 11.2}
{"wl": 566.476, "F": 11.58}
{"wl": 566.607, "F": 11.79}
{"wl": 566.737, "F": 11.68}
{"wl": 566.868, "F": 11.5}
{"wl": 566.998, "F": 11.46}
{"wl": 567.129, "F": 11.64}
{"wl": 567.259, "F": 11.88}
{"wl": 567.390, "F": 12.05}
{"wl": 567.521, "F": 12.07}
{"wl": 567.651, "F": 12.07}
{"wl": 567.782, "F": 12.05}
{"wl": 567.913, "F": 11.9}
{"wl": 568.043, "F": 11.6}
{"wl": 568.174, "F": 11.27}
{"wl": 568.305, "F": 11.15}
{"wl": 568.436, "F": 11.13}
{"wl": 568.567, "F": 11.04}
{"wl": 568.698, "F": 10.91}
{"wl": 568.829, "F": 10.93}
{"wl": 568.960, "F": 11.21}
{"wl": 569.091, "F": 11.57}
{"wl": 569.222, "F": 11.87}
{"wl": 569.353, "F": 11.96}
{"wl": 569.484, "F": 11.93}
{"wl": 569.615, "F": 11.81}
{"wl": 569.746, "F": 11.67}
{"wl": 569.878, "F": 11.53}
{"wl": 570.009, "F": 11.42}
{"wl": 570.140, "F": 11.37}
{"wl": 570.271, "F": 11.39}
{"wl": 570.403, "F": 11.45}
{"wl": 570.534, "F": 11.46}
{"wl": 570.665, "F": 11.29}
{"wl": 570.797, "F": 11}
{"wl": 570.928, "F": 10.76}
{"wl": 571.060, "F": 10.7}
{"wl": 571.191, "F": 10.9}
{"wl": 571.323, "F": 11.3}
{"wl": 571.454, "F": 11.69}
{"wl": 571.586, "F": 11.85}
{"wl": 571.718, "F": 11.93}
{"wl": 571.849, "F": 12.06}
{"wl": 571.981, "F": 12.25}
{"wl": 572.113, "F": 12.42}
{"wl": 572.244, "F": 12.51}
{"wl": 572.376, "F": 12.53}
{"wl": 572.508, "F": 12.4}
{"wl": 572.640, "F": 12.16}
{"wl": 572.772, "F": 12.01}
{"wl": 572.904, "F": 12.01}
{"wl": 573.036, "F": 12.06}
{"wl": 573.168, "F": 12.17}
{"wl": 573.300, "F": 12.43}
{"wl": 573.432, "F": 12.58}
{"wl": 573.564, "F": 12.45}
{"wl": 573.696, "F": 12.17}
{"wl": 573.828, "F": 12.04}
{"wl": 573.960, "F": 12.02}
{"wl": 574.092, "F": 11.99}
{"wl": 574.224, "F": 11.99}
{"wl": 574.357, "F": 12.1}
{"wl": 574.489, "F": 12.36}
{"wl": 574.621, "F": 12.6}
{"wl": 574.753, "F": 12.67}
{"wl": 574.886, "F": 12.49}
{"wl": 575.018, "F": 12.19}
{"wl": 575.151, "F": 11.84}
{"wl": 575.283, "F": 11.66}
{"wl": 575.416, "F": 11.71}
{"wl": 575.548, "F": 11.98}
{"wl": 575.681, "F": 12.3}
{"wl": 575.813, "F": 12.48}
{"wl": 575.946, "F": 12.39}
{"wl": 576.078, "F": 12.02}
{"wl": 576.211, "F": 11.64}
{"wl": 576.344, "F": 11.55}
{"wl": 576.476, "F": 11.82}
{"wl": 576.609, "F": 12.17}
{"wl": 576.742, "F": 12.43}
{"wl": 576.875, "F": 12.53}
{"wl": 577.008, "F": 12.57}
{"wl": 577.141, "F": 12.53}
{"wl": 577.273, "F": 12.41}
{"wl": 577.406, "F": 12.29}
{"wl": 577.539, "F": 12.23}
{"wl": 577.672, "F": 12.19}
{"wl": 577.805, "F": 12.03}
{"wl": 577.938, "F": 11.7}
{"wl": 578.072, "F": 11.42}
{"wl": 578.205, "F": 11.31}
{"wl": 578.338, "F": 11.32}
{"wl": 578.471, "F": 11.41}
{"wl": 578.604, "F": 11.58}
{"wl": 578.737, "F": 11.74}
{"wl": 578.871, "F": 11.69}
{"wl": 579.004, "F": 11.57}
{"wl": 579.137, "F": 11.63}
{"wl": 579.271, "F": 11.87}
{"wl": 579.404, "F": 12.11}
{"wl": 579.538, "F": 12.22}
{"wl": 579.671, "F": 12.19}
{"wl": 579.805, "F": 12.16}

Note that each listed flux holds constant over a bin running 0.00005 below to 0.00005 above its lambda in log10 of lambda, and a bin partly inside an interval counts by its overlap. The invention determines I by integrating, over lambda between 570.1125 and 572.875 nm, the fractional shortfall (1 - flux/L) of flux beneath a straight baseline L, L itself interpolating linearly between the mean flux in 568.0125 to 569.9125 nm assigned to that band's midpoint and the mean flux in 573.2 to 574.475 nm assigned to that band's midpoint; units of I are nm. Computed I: 0.032 nm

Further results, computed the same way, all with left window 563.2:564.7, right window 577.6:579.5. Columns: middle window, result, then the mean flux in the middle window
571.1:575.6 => -0.19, 12.1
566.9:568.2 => -0.03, 11.8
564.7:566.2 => 0.01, 11.4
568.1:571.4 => 0.06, 11.3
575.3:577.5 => -0.10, 12.2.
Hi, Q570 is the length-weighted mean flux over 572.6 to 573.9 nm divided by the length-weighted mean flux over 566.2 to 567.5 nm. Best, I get 1.1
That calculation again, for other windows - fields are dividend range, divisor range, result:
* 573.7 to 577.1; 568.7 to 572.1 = 1.06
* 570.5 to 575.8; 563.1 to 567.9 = 1.04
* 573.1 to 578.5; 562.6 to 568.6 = 1.05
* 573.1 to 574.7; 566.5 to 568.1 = 1.04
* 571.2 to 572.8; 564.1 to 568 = 1.05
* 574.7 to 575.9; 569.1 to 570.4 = 1.04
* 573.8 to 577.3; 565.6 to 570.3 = 1.06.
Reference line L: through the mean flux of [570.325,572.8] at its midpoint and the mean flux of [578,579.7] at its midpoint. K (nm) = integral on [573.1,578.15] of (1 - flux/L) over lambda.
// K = -0.200 nm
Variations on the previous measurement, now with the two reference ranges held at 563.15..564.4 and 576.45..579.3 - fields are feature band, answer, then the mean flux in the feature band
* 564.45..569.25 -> 0.03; 11.5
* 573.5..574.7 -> -0.04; 12.2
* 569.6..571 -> 0.04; 11.4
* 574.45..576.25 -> -0.05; 12.2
